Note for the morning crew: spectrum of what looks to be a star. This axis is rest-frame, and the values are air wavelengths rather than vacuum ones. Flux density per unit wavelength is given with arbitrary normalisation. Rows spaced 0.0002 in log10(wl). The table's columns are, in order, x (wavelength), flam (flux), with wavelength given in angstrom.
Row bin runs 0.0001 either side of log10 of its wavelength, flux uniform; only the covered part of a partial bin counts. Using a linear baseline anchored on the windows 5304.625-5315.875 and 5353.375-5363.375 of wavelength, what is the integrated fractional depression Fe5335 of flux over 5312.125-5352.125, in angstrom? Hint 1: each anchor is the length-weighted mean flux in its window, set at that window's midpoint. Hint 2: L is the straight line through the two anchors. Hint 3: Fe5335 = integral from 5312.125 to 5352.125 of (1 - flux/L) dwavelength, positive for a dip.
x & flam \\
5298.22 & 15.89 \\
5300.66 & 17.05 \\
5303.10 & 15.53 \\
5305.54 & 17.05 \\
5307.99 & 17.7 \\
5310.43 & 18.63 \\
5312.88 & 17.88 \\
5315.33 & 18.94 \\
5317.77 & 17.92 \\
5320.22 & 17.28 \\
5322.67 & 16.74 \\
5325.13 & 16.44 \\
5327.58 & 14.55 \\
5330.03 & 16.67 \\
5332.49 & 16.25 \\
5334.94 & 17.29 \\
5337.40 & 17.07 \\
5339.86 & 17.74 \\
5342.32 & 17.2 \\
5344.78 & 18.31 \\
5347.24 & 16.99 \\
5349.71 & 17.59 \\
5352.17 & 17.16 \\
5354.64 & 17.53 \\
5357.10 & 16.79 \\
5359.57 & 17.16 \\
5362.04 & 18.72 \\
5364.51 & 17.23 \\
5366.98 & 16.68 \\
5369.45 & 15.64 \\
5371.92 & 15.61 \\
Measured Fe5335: 1.4 angstrom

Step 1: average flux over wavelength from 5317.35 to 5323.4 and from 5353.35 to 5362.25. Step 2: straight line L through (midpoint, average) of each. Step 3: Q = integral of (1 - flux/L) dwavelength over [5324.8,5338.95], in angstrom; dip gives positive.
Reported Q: 0.7 angstrom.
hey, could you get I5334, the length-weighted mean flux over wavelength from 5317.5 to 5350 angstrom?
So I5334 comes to 17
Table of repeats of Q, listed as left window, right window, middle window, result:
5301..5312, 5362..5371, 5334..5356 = -0.6 angstrom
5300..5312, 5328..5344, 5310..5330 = -0.1 angstrom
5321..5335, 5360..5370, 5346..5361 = -0.3 angstrom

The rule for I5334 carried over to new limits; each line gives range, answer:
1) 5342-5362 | 17.4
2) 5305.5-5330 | 17.3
